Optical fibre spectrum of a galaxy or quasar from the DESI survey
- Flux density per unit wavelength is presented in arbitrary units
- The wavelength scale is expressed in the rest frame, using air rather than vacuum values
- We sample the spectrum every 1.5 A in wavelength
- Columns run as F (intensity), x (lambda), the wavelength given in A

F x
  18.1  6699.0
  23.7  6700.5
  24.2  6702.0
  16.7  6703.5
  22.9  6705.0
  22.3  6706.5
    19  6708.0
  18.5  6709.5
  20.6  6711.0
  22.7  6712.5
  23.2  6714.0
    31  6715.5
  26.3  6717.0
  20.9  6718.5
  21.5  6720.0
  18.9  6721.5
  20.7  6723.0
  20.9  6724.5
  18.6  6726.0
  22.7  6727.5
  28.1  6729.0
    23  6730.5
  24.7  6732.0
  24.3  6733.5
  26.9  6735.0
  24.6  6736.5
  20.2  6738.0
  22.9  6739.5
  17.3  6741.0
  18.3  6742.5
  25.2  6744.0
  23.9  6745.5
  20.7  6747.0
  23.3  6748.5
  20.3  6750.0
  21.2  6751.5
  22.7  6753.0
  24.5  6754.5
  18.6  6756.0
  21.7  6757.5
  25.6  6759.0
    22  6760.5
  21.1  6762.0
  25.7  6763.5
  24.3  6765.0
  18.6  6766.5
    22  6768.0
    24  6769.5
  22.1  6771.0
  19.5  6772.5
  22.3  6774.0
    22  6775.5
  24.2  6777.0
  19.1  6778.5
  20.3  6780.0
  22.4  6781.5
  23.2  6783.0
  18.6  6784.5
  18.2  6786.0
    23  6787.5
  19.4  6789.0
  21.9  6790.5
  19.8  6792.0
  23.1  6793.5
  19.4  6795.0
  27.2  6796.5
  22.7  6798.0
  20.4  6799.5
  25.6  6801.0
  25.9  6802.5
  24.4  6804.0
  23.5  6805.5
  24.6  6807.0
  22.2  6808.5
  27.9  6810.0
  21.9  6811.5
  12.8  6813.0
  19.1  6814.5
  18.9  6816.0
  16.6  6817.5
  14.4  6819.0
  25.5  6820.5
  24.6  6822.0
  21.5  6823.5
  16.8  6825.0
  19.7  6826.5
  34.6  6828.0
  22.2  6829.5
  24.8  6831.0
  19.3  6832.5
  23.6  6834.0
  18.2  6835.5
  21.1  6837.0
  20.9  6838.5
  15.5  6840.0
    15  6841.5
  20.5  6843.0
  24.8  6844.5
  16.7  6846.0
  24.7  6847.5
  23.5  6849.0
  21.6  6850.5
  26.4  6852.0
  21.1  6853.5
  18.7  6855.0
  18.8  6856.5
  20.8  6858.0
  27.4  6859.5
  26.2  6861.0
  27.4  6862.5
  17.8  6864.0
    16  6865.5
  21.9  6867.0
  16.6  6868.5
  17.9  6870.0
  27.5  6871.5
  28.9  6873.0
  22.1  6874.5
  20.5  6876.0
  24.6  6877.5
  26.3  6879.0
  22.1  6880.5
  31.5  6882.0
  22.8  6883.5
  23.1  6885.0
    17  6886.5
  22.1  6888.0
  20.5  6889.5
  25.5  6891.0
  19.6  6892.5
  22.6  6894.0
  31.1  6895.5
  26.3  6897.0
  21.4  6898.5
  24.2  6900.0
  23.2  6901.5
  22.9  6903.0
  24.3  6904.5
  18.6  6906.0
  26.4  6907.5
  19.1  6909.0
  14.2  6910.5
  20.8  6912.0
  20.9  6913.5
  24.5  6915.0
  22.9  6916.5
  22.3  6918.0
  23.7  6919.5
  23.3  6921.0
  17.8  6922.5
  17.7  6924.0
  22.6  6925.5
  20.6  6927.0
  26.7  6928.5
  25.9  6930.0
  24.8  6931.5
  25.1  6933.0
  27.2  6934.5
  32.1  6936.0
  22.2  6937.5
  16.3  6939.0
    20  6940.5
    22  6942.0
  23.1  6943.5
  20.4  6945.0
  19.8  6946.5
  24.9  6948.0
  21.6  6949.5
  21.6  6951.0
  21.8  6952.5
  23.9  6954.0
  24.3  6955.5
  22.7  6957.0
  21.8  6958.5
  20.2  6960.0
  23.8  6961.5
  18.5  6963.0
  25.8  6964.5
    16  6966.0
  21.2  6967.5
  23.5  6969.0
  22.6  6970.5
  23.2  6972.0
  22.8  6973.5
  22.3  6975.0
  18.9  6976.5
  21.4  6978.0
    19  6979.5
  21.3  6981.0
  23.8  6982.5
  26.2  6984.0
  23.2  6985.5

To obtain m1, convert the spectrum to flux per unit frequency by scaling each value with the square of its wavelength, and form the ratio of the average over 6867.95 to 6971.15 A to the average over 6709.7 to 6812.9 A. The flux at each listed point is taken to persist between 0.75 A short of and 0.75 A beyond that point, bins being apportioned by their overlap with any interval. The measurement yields 1.06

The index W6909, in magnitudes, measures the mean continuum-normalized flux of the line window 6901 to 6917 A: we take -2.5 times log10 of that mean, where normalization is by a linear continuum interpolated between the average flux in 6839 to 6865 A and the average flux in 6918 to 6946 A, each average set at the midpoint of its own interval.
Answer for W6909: 0.04 mag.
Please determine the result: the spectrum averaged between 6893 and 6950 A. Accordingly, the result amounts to 22.7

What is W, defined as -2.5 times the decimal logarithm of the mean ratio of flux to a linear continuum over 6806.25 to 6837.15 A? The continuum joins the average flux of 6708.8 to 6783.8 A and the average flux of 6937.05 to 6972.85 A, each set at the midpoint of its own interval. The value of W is 0.03 mag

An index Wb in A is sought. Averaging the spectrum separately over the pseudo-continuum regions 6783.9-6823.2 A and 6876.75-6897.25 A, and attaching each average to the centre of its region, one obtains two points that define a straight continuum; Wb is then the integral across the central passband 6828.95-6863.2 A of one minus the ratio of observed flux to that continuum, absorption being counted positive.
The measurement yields 1.6 A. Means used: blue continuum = 21.6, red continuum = 23.9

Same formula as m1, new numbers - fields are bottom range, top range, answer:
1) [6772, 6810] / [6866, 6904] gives 1.07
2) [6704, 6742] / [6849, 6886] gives 1.06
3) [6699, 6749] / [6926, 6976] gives 1.09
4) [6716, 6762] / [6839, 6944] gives 1.05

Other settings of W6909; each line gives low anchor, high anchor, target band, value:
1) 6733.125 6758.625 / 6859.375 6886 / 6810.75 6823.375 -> 0.18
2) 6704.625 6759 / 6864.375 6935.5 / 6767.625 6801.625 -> 0.04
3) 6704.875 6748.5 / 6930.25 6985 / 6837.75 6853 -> 0.07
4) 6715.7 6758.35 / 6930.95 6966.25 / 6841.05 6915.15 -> 0.01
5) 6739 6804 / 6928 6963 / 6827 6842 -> 0.04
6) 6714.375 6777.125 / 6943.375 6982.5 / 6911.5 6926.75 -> 0.02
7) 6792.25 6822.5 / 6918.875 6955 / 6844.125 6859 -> 0.02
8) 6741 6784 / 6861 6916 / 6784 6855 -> 0.04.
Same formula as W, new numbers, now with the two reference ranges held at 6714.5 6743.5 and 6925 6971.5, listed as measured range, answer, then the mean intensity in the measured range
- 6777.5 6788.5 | 0.10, 20.7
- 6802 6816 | 0.02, 22.2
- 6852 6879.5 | 0.02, 22.3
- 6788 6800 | 0.05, 21.8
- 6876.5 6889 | -0.04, 23.6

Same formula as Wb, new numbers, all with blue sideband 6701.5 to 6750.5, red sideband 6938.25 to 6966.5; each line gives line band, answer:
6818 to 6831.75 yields -0.38 A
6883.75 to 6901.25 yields -1.04 A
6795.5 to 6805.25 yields -0.95 A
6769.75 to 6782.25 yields 0.30 A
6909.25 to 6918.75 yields 0.37 A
